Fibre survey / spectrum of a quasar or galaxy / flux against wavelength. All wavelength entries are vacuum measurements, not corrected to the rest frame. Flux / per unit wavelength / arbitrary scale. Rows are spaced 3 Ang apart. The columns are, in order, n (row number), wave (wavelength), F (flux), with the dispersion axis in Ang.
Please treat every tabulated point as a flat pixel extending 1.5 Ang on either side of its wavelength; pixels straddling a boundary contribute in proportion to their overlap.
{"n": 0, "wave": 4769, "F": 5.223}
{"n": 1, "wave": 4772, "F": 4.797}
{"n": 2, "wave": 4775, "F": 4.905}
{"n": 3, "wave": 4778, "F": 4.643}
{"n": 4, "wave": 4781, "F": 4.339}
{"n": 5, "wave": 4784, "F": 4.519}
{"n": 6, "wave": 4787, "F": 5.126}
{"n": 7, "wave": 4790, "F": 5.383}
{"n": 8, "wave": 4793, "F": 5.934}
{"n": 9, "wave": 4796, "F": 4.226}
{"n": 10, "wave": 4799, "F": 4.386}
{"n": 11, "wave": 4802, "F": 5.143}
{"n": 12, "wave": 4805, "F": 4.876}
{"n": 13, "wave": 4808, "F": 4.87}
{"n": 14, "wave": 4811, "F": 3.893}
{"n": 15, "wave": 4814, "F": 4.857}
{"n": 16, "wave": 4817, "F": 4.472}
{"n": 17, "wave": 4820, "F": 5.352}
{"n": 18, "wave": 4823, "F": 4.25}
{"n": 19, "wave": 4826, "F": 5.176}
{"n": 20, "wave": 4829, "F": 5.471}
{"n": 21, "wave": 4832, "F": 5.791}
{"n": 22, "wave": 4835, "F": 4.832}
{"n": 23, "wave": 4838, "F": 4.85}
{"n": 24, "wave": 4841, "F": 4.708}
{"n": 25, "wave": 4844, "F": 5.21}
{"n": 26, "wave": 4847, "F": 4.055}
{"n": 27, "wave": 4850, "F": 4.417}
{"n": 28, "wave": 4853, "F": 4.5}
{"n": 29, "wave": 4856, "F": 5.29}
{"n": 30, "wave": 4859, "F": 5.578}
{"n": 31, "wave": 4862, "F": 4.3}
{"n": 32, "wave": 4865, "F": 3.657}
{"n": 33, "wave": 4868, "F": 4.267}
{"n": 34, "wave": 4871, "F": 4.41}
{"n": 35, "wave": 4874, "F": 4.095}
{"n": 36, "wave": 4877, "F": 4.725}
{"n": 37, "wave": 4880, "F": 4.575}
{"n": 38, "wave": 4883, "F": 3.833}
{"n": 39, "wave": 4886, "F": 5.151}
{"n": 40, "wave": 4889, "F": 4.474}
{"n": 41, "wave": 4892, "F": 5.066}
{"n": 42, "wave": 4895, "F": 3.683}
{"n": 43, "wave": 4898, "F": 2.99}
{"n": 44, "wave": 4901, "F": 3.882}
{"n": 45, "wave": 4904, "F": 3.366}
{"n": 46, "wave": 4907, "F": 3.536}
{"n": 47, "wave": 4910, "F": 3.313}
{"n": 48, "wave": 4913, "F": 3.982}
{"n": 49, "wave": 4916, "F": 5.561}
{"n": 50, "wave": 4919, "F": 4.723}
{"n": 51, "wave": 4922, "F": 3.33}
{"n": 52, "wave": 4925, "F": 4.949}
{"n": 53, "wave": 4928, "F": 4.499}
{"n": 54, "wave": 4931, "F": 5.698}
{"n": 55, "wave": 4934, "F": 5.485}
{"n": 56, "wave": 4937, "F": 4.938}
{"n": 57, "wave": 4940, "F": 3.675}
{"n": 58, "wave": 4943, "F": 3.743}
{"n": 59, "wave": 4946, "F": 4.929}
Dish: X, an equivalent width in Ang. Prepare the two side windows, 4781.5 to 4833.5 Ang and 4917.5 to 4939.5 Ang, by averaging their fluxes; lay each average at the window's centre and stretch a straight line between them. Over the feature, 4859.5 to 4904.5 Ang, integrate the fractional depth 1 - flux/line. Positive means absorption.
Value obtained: 5.6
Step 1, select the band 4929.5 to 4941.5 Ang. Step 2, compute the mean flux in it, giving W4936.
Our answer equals 4.95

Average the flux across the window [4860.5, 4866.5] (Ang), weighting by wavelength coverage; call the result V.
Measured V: 3.98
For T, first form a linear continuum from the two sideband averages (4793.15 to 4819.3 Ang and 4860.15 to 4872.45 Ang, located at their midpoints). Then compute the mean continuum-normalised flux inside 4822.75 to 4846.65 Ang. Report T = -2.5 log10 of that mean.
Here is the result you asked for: -0.13 mag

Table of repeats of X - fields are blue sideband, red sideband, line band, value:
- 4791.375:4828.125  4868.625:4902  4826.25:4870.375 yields -2.4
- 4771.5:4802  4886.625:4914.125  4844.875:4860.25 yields -1.8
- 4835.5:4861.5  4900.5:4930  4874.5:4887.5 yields -0.1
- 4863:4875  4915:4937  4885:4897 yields -0.3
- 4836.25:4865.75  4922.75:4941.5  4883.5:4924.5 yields 5.8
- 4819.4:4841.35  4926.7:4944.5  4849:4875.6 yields 2.4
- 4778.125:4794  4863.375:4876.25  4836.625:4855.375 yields -1.1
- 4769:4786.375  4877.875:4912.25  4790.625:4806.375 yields -1.2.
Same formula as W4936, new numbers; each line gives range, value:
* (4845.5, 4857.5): 4.57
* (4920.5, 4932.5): 4.62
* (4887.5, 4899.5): 4.05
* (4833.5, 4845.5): 4.9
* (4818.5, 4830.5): 5.06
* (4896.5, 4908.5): 3.44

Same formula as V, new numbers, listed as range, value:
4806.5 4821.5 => 4.69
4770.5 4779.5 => 4.78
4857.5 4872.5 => 4.44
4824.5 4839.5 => 5.22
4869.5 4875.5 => 4.25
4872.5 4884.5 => 4.31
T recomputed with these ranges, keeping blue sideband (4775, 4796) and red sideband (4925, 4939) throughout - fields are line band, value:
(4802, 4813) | 0.070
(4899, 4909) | 0.383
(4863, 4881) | 0.173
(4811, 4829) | 0.037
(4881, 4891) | 0.117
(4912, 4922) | 0.109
